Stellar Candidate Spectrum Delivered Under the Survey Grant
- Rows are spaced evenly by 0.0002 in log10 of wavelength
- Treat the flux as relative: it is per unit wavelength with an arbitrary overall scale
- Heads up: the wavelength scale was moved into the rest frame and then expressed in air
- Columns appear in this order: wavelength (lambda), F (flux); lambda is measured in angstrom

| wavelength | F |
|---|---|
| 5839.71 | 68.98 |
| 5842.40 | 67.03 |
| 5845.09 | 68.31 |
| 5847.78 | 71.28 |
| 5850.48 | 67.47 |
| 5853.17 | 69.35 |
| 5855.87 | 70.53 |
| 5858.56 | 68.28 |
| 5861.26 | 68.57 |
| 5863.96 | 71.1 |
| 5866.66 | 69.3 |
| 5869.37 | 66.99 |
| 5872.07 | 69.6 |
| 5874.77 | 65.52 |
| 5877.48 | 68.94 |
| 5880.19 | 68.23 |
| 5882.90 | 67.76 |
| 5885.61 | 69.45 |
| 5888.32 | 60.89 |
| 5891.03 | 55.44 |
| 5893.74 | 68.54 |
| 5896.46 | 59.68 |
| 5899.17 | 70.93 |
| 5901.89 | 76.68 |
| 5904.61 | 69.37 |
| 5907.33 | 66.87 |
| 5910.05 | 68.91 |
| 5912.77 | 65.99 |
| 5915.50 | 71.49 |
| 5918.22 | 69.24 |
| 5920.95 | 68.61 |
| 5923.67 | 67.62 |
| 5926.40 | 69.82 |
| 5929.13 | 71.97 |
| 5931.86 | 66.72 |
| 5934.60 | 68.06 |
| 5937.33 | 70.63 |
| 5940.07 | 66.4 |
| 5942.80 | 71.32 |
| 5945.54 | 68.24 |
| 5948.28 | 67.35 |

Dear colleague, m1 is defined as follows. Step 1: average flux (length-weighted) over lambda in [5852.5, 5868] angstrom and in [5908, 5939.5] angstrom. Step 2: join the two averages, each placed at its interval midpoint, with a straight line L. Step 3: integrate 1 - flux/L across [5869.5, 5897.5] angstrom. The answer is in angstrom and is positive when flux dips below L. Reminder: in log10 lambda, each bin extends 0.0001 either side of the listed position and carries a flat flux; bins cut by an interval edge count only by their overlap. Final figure 1.5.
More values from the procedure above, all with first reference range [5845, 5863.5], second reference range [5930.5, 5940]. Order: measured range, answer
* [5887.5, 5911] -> 0.7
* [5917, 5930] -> -0.2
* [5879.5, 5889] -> 0.3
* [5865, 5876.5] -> 0.2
